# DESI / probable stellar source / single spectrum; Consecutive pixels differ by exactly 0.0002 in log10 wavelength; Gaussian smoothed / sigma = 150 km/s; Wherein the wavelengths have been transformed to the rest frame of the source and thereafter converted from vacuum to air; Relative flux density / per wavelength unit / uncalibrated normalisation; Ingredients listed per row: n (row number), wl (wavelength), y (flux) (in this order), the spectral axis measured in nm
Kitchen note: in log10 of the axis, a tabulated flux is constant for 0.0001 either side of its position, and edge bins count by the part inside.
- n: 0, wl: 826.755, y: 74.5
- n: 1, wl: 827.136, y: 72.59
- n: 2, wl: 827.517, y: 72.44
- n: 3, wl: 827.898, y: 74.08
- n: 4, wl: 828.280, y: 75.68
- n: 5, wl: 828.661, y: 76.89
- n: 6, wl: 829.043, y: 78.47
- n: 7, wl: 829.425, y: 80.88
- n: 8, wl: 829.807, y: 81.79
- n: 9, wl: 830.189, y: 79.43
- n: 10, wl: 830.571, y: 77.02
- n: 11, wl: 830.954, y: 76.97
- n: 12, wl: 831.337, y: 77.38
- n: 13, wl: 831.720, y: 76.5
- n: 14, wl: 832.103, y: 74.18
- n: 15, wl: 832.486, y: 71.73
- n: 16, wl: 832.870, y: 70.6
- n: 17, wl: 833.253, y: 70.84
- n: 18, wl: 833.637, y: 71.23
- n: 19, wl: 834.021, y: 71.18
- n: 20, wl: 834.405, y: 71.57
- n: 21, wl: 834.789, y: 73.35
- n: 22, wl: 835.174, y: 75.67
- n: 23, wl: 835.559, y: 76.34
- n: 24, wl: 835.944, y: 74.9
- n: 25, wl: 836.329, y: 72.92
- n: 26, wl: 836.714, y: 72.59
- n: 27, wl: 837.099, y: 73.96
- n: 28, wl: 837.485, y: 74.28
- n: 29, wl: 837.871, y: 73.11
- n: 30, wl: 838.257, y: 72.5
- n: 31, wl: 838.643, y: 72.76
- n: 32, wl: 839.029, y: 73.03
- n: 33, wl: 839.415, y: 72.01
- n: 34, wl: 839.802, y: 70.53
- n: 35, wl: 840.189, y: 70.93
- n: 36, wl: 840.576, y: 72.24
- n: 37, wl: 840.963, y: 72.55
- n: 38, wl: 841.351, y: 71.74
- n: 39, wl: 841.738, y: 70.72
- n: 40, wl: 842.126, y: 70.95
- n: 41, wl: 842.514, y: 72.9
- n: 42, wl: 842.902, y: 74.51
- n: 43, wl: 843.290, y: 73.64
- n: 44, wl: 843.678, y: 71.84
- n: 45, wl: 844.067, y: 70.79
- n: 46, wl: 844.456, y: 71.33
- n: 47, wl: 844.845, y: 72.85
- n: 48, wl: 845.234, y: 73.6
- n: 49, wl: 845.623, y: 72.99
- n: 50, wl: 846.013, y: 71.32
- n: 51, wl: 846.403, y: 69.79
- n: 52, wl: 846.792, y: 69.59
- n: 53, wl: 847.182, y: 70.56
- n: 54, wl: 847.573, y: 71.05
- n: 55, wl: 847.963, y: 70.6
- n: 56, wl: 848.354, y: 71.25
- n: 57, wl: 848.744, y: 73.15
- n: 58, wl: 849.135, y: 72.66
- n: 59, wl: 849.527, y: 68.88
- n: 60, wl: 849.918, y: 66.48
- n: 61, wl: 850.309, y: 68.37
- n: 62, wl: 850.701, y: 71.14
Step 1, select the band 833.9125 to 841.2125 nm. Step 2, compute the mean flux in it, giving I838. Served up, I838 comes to 73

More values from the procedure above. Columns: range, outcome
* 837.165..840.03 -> 72.6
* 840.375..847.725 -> 71.8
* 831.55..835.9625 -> 73.1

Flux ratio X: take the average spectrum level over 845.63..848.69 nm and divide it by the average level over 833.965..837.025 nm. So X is 1.0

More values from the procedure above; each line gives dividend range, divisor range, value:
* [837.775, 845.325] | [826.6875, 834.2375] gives 0.96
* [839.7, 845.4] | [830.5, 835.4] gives 0.98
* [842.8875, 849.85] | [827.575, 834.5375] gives 0.95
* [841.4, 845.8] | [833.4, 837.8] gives 0.99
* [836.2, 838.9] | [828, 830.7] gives 0.93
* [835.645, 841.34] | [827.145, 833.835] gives 0.96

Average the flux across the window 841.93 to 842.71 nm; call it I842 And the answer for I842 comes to 71.9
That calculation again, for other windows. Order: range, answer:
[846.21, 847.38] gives 70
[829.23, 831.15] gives 79.2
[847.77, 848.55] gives 71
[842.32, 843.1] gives 73.7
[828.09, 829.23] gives 77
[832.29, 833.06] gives 71.2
